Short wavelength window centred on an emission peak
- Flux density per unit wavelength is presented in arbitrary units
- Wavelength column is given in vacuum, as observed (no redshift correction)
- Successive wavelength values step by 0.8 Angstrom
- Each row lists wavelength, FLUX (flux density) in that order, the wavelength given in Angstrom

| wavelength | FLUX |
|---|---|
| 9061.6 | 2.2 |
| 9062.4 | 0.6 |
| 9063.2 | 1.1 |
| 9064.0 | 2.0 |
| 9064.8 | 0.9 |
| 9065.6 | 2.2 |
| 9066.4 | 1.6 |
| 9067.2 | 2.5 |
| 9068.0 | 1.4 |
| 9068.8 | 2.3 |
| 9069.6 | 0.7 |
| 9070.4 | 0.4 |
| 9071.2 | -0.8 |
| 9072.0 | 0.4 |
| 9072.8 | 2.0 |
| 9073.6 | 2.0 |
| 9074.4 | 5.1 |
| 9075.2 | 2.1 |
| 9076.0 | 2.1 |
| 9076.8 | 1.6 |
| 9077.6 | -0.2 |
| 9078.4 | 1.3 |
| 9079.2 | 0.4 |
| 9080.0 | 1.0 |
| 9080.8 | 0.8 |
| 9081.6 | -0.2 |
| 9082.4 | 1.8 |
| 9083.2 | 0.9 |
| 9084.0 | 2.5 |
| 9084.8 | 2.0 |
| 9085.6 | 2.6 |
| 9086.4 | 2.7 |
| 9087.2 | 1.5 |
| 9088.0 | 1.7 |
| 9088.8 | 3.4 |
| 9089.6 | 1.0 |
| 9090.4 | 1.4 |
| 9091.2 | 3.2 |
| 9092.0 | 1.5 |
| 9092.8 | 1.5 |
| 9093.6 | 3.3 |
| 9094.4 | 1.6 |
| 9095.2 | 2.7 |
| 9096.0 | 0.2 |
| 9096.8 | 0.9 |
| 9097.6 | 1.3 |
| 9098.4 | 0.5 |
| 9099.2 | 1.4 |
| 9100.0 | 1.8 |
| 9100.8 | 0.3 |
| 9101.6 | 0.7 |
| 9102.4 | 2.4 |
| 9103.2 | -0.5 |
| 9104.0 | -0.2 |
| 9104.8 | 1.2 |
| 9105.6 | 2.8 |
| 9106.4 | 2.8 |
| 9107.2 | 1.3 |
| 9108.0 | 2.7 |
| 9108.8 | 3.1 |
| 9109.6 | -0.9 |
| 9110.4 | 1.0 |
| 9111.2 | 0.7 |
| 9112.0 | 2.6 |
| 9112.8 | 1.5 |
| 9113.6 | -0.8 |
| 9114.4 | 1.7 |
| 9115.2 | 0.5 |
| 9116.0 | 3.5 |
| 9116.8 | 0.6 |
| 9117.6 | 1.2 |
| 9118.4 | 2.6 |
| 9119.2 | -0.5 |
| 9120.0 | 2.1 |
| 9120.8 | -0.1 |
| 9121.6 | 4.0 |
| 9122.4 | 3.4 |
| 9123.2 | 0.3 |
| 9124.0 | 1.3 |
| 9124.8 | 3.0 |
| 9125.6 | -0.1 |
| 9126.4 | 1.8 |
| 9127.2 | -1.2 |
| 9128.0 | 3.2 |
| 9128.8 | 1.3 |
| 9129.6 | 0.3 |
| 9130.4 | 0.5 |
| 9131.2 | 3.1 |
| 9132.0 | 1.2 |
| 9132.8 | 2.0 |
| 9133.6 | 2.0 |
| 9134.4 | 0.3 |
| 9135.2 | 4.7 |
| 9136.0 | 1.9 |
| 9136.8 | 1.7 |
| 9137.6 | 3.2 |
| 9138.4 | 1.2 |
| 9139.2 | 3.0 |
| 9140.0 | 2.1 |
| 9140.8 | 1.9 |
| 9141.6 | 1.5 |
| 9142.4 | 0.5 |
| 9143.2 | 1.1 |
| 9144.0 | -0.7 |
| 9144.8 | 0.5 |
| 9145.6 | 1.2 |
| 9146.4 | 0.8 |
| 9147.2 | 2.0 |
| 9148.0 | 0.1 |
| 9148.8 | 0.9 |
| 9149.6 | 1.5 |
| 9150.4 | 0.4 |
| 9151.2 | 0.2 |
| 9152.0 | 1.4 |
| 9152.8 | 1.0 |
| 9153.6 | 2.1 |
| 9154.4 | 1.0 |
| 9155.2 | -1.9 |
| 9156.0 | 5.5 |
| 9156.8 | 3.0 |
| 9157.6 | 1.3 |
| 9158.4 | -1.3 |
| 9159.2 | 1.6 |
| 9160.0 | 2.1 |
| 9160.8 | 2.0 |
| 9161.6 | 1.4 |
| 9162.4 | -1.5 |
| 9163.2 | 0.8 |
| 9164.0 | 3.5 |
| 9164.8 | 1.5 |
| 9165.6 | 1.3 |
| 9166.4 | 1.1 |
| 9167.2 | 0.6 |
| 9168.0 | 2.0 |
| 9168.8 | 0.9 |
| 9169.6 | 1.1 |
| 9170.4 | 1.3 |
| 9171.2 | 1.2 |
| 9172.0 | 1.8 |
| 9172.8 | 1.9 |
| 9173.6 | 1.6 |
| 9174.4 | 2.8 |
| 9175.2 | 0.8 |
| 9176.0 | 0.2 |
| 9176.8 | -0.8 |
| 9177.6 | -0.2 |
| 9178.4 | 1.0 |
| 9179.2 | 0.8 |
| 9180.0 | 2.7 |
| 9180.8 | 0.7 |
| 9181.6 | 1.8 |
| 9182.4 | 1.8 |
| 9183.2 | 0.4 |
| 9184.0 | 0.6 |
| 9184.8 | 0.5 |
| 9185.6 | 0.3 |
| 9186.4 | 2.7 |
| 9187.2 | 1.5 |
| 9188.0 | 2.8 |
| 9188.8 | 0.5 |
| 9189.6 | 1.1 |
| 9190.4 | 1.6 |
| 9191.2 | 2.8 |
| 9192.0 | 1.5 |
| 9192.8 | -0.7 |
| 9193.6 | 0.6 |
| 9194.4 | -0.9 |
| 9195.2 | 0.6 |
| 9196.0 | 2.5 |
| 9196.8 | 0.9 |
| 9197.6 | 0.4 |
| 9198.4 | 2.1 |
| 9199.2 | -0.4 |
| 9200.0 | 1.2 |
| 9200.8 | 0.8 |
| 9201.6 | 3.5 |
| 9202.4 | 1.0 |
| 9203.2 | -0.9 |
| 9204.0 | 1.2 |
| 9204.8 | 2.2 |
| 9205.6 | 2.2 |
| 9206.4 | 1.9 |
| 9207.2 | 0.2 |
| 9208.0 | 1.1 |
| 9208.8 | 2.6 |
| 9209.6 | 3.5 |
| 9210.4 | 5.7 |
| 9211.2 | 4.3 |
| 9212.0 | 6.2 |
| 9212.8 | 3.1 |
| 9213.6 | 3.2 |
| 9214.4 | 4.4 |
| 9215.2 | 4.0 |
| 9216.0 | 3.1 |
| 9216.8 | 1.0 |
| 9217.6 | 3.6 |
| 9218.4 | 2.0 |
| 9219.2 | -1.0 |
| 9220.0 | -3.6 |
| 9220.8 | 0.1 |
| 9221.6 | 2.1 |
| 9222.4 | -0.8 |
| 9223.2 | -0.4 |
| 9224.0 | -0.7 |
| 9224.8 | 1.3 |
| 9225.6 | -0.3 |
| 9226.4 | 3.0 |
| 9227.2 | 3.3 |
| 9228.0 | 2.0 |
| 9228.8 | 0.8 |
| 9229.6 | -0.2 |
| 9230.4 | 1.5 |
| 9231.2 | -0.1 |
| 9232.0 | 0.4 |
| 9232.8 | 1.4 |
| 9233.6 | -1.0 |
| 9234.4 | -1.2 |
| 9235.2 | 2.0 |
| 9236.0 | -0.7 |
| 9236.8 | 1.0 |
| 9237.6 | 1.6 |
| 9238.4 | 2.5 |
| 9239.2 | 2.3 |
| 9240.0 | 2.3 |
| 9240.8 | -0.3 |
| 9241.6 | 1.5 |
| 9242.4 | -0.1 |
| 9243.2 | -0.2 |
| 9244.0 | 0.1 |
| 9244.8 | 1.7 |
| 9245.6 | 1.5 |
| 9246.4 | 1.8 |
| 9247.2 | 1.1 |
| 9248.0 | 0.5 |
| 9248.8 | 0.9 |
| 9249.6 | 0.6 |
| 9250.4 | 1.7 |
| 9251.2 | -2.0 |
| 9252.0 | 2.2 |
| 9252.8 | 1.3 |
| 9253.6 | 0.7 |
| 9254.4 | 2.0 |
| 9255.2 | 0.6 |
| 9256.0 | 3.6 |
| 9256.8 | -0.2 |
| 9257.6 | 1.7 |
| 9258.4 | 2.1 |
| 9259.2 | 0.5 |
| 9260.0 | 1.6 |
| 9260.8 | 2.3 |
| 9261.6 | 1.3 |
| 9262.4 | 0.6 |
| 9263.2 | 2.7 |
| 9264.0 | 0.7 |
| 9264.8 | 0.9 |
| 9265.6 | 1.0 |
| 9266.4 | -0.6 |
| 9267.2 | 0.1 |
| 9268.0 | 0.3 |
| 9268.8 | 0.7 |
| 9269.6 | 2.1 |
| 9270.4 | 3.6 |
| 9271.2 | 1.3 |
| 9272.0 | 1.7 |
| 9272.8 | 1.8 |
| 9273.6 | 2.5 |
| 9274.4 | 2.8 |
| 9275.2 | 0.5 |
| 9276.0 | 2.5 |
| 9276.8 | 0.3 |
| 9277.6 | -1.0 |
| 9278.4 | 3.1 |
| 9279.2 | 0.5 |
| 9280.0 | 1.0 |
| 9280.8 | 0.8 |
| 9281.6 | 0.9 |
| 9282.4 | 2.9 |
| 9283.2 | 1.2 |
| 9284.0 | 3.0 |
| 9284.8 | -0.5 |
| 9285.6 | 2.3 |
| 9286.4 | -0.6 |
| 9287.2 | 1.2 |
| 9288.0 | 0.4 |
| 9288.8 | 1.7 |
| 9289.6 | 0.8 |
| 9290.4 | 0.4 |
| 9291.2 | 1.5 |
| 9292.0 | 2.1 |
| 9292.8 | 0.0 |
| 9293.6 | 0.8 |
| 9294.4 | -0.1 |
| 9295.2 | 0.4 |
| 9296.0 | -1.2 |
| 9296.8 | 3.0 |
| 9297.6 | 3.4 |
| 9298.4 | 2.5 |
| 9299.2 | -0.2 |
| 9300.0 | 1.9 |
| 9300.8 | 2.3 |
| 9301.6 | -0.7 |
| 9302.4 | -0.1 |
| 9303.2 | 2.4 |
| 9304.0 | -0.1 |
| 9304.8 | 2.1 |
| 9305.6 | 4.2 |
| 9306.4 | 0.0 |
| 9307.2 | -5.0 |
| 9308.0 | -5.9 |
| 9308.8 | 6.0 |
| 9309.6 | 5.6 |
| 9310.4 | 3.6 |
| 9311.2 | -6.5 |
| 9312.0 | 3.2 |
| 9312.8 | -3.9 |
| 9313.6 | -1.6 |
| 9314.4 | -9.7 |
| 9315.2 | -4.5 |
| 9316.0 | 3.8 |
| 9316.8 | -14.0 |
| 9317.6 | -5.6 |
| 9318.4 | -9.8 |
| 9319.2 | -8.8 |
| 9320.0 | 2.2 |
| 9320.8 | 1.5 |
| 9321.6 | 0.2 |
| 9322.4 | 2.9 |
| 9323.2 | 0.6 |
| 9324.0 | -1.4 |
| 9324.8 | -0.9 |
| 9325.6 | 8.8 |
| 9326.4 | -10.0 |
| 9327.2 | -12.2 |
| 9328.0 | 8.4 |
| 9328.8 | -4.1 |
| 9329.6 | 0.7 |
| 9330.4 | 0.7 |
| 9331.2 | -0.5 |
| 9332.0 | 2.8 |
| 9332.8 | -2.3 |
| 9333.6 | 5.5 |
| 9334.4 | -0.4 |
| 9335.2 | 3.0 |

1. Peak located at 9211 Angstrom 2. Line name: H-beta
